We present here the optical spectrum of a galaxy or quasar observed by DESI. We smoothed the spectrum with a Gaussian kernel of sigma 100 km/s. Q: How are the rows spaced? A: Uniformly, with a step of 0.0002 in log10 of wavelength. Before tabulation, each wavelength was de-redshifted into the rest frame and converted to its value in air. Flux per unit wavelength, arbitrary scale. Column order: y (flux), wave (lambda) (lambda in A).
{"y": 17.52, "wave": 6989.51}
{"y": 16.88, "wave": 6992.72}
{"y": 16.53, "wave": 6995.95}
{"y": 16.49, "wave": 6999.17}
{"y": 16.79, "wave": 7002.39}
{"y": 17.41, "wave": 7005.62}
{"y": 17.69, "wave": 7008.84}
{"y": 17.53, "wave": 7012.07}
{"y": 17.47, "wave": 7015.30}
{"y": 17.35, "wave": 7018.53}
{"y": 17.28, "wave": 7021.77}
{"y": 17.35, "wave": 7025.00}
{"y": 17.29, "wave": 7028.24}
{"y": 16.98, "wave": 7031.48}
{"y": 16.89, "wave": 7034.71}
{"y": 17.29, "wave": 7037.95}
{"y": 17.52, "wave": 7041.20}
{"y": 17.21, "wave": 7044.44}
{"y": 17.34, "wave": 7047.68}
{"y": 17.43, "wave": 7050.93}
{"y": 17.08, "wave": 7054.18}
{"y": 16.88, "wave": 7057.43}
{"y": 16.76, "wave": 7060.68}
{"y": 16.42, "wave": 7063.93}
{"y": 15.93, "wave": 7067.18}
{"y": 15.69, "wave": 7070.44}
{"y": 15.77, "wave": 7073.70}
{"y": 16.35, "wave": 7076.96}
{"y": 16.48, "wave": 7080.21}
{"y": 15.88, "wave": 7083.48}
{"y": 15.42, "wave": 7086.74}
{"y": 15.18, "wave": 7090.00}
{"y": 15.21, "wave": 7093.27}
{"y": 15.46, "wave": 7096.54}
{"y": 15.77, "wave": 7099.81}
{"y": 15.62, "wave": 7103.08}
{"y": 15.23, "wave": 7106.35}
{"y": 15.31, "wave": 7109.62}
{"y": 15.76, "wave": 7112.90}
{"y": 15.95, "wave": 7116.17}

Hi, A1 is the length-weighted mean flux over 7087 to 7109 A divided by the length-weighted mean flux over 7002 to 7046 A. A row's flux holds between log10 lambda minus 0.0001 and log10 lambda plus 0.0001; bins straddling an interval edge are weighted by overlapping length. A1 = 0.89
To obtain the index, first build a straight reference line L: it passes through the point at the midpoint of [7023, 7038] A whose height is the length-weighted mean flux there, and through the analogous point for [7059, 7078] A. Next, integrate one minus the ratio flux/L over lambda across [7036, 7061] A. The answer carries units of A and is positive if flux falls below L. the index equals -0.8 A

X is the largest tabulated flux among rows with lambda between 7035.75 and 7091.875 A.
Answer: 17.52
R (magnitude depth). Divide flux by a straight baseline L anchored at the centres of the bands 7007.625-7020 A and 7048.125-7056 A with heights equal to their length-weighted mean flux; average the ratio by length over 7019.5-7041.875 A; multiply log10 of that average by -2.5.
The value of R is 0.01 mag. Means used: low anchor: 17.5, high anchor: 17.2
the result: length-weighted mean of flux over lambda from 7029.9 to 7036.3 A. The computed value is 17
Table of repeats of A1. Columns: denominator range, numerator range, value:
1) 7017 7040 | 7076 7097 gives 0.91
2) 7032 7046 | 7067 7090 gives 0.92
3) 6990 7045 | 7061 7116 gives 0.92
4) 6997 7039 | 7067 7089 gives 0.92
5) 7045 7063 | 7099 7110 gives 0.91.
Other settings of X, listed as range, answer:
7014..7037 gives 17.47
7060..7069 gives 16.76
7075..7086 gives 16.48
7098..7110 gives 15.77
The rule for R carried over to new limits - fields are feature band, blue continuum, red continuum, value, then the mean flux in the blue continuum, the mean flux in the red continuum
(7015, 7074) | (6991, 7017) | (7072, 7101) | -0.034 mag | 17.1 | 15.7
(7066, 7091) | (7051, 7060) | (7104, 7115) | 0.035 mag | 17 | 15.5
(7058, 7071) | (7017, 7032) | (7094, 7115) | 0.006 mag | 17.3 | 15.5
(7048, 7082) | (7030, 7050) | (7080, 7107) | -0.004 mag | 17.2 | 15.5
